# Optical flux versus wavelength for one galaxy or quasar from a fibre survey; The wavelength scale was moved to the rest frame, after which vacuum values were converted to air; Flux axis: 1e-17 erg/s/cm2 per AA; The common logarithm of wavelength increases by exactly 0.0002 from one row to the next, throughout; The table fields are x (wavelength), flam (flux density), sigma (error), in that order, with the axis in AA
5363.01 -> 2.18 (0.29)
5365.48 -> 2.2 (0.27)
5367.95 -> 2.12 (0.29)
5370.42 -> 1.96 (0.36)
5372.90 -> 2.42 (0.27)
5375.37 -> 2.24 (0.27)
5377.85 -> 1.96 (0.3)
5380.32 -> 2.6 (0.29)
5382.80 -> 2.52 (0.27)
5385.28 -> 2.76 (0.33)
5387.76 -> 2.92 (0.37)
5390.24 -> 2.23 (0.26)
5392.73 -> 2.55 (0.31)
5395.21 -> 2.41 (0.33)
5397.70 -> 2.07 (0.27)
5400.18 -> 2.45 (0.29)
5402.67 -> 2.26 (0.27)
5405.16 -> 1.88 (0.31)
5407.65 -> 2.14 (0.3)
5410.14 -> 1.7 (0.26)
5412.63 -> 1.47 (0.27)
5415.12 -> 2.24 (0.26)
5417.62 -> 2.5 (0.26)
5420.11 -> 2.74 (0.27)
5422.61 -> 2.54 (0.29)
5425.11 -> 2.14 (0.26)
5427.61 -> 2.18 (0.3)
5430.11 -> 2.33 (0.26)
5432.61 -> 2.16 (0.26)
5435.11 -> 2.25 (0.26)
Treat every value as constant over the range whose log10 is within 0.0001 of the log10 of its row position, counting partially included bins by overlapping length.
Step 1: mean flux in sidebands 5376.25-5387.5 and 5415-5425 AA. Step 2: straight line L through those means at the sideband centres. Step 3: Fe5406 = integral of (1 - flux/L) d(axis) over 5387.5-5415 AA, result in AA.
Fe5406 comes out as 3.6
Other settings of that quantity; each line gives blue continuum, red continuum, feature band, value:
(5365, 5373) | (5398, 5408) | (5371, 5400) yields -3.49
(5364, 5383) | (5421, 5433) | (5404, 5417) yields 2.05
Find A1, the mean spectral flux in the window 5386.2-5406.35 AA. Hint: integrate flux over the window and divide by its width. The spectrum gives 2.35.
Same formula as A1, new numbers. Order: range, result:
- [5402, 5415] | 1.9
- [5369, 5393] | 2.41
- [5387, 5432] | 2.26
